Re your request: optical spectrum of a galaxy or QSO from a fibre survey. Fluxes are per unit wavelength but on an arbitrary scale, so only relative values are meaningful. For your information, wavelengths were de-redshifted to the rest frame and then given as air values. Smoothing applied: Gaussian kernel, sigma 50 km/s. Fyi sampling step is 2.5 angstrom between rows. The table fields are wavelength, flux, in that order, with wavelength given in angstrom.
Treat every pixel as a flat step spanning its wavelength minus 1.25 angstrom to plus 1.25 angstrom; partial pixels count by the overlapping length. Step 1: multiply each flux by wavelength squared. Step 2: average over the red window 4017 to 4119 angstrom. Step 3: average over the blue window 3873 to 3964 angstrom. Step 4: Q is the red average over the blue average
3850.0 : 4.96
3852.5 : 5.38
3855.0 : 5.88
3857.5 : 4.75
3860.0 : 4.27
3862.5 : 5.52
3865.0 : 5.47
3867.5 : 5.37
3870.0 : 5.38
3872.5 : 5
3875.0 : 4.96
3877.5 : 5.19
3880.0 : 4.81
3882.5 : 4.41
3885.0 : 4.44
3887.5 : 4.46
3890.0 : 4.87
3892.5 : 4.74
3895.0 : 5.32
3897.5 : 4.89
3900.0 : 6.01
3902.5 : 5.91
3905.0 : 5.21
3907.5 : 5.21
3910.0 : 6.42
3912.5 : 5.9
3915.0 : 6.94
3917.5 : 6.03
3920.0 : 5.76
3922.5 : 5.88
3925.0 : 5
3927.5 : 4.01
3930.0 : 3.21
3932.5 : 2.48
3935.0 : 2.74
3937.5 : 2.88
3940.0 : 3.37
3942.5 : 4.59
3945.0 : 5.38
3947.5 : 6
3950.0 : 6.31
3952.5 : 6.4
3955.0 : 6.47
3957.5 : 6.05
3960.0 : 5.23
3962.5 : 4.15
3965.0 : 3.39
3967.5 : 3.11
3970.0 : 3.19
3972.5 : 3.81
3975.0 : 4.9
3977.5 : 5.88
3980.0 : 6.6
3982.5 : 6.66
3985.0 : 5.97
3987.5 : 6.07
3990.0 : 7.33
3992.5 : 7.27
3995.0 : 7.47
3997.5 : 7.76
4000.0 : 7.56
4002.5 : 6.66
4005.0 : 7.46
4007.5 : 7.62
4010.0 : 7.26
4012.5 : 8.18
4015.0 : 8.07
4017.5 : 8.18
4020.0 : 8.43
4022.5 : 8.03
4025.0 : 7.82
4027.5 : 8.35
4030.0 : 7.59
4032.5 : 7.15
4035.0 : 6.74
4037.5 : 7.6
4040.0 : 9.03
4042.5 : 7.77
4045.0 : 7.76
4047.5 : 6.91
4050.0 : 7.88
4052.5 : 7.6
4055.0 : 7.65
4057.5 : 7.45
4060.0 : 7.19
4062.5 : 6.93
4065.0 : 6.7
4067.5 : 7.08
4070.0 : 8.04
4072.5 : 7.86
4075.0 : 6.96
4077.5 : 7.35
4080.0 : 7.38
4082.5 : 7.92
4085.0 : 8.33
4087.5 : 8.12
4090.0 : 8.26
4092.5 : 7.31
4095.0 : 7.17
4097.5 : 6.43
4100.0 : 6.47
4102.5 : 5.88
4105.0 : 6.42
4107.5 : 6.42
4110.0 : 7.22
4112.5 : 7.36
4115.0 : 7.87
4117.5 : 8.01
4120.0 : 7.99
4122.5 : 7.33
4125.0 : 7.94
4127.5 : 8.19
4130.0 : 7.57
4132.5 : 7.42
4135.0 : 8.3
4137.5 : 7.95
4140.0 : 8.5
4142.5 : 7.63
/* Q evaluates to 1.6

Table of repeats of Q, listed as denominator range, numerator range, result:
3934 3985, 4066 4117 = 1.59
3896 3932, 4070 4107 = 1.47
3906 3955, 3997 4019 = 1.59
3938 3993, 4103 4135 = 1.52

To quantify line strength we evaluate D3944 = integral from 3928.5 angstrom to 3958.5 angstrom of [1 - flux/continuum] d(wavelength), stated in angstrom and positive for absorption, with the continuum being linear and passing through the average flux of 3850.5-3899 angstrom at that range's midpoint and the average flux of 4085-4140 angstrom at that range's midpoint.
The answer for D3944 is 5.8 angstrom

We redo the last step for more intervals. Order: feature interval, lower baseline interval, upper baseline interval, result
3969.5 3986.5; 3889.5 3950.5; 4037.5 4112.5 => 1.4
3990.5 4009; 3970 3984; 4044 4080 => -4.7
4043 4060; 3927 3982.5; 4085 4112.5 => -3.5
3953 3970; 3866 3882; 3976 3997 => 4.3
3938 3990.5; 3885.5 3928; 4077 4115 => 6.8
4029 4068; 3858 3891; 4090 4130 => -4.8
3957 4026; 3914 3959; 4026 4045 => 1.6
